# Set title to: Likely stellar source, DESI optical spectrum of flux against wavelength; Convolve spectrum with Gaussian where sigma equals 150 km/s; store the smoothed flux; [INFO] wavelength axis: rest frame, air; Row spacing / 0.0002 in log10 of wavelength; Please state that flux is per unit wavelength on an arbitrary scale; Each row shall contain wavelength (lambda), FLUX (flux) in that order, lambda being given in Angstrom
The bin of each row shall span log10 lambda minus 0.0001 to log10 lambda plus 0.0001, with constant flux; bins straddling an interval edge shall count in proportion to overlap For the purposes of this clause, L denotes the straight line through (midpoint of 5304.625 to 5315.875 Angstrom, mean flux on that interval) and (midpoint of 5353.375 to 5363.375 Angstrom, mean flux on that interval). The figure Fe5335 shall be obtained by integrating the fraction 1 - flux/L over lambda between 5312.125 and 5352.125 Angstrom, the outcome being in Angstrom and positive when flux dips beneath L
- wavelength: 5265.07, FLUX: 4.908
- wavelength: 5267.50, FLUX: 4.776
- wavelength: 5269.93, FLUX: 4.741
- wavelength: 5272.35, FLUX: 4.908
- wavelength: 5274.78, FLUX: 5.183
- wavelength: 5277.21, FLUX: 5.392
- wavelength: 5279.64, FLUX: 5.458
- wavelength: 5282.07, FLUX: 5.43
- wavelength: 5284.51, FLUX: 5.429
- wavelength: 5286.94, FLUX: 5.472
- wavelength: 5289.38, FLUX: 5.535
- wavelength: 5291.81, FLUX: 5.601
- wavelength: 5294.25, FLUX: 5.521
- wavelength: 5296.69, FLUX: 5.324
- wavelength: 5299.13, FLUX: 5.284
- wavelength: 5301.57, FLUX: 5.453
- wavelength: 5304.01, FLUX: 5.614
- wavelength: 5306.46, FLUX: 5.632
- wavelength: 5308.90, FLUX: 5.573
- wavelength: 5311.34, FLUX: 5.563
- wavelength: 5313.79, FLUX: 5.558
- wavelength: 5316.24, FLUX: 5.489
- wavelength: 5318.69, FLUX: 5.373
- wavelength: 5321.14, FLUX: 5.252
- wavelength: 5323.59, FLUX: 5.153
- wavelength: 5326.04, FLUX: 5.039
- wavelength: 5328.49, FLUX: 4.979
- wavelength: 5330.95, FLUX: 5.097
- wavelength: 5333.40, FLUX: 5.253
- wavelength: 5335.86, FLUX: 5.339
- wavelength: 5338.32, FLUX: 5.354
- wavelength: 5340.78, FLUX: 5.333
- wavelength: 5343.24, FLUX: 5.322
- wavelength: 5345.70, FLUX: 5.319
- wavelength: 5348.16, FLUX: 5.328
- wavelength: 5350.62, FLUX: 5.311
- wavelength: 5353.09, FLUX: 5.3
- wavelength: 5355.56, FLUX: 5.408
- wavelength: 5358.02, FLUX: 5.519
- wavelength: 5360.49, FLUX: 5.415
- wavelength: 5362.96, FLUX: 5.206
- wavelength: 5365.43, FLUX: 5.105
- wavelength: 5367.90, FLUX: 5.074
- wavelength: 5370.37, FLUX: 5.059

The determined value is 1.51 Angstrom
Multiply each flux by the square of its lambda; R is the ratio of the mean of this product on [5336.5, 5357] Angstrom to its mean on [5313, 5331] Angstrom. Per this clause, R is 1.0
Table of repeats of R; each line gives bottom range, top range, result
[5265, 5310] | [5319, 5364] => 1.01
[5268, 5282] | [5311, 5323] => 1.07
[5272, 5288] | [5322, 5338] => 0.98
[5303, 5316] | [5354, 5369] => 0.97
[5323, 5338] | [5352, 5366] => 1.05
